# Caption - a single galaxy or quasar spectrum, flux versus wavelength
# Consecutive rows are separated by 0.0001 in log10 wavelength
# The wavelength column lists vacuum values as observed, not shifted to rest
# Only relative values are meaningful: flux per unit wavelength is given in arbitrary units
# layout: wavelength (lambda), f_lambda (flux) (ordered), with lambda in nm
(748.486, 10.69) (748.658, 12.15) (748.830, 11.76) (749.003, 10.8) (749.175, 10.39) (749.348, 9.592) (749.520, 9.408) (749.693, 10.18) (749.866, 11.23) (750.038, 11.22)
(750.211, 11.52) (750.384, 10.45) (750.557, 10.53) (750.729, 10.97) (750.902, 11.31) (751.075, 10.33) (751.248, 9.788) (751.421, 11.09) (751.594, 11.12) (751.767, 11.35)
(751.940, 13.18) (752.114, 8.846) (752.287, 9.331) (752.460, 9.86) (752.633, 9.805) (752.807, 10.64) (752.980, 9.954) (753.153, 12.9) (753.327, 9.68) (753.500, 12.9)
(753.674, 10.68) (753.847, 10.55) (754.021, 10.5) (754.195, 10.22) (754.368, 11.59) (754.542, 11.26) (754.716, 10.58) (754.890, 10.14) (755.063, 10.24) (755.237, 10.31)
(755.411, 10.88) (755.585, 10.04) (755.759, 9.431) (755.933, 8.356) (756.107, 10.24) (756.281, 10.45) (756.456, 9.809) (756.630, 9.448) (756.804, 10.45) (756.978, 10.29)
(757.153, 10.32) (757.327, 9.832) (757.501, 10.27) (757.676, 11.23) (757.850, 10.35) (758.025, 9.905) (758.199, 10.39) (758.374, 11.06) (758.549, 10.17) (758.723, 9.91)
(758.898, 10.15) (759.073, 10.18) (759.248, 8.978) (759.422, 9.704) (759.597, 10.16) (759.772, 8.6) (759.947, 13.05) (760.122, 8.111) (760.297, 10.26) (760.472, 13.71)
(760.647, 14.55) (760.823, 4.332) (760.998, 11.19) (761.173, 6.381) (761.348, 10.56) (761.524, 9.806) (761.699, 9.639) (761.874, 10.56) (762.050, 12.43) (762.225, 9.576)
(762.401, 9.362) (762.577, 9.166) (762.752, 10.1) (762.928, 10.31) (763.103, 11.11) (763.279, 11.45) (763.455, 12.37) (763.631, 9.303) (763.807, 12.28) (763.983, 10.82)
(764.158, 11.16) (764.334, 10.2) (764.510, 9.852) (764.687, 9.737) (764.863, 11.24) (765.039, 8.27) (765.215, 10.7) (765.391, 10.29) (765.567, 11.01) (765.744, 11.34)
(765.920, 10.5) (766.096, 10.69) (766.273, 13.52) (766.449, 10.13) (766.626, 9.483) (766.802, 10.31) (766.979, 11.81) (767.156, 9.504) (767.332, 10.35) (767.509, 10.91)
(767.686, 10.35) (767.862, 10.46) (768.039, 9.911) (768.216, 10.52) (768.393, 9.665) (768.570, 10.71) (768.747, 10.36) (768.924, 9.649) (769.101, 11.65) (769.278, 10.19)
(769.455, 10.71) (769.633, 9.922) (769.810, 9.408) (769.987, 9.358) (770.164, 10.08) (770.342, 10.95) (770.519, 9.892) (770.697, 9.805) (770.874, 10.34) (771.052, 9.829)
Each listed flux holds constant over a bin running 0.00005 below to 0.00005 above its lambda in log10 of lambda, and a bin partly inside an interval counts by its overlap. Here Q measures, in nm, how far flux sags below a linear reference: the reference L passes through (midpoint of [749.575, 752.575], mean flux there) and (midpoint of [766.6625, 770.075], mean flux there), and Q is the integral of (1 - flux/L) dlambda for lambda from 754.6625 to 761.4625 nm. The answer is 0.28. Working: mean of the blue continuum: 10.7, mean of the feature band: 10.1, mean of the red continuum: 10.3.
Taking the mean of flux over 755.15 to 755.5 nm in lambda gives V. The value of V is 10.6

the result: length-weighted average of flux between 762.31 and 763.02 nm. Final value 9.74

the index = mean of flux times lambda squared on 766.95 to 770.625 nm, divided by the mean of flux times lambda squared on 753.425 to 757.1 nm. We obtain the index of 1.03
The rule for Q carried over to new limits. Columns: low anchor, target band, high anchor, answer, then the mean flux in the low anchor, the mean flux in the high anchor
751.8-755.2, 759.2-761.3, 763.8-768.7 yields 0.13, 10.7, 10.5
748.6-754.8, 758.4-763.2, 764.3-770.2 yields 0.20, 10.8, 10.4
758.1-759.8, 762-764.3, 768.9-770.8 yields -0.15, 9.98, 10.2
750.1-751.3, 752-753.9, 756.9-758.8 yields 0.02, 10.7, 10.3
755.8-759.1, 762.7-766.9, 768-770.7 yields -0.21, 10.1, 10.2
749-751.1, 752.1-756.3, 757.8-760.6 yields 0.04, 10.6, 10.4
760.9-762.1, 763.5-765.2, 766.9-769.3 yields -0.04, 9.96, 10.4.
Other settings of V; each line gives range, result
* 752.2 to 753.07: 9.94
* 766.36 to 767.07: 10.4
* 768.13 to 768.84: 10.3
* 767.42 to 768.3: 10.4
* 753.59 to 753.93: 10.6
